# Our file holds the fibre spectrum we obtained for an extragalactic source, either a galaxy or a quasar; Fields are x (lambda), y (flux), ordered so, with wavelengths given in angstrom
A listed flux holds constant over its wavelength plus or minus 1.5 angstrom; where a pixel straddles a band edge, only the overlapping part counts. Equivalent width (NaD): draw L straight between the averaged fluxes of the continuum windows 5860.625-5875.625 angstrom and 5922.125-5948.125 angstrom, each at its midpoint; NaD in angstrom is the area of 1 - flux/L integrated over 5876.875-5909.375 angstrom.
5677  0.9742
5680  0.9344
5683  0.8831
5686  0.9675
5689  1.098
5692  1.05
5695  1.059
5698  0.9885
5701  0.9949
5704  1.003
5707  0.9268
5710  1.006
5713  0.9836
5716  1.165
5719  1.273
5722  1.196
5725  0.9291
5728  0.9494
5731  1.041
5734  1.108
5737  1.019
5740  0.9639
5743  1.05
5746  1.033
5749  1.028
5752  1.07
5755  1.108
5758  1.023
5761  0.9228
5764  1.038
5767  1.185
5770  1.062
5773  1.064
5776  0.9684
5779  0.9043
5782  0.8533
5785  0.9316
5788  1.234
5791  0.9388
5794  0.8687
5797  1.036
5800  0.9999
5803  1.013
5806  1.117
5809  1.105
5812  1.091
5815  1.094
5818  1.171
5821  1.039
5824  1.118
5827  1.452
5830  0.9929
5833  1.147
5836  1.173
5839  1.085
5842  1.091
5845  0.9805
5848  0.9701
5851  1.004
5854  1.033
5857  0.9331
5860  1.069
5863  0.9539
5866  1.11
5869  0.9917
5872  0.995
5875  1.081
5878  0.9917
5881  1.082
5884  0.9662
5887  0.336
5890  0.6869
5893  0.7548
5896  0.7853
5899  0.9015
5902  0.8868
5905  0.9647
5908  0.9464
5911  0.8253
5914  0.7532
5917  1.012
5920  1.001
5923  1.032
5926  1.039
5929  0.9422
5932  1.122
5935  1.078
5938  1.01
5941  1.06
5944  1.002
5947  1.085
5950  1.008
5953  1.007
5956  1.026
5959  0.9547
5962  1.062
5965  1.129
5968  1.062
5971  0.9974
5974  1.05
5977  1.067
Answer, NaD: 5.9 angstrom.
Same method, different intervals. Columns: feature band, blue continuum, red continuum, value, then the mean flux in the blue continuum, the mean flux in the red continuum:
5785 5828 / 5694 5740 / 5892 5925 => -4.7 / 1.04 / 0.901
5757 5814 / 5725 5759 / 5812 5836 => 3.7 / 1.03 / 1.14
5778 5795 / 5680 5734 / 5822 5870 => 1.5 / 1.03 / 1.07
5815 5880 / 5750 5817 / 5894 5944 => -4.6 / 1.03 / 0.959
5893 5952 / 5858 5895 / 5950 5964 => 0.5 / 0.917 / 1.02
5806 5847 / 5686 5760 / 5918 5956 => -3.1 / 1.04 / 1.03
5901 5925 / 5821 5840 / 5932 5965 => 3.2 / 1.15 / 1.04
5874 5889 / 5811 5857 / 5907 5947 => 2.3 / 1.09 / 0.991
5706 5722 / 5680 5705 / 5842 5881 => -1.3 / 1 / 1.02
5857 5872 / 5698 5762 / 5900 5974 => -0.1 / 1.04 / 1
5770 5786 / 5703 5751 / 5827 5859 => 1.4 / 1.04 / 1.06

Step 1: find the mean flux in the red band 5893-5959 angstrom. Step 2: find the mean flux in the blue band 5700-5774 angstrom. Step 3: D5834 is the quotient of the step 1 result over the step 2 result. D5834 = 0.93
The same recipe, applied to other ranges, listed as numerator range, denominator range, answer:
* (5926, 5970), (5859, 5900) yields 1.15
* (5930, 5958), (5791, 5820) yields 0.99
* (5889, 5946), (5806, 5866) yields 0.87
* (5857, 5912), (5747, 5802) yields 0.90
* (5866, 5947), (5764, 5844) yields 0.88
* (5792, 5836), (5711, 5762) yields 1.04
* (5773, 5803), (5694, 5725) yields 0.93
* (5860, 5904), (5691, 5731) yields 0.87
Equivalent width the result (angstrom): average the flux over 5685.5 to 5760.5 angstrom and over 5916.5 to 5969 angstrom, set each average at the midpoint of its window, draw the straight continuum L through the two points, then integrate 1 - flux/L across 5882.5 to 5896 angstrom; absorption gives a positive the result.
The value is 4.4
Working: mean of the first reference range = 1.04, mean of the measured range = 0.697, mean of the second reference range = 1.04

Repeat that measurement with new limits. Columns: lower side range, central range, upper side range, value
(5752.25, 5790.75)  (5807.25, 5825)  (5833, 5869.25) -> -1.2 angstrom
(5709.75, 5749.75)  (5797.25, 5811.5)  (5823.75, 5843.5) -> 0.8 angstrom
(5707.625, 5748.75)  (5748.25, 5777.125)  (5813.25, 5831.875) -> 1.0 angstrom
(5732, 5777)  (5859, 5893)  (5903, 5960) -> 2.9 angstrom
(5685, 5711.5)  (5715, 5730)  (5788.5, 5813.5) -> -1.2 angstrom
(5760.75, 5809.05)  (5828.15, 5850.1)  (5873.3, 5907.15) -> -3.1 angstrom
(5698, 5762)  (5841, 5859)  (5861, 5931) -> -1.0 angstrom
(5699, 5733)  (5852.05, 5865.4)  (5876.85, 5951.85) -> -0.6 angstrom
